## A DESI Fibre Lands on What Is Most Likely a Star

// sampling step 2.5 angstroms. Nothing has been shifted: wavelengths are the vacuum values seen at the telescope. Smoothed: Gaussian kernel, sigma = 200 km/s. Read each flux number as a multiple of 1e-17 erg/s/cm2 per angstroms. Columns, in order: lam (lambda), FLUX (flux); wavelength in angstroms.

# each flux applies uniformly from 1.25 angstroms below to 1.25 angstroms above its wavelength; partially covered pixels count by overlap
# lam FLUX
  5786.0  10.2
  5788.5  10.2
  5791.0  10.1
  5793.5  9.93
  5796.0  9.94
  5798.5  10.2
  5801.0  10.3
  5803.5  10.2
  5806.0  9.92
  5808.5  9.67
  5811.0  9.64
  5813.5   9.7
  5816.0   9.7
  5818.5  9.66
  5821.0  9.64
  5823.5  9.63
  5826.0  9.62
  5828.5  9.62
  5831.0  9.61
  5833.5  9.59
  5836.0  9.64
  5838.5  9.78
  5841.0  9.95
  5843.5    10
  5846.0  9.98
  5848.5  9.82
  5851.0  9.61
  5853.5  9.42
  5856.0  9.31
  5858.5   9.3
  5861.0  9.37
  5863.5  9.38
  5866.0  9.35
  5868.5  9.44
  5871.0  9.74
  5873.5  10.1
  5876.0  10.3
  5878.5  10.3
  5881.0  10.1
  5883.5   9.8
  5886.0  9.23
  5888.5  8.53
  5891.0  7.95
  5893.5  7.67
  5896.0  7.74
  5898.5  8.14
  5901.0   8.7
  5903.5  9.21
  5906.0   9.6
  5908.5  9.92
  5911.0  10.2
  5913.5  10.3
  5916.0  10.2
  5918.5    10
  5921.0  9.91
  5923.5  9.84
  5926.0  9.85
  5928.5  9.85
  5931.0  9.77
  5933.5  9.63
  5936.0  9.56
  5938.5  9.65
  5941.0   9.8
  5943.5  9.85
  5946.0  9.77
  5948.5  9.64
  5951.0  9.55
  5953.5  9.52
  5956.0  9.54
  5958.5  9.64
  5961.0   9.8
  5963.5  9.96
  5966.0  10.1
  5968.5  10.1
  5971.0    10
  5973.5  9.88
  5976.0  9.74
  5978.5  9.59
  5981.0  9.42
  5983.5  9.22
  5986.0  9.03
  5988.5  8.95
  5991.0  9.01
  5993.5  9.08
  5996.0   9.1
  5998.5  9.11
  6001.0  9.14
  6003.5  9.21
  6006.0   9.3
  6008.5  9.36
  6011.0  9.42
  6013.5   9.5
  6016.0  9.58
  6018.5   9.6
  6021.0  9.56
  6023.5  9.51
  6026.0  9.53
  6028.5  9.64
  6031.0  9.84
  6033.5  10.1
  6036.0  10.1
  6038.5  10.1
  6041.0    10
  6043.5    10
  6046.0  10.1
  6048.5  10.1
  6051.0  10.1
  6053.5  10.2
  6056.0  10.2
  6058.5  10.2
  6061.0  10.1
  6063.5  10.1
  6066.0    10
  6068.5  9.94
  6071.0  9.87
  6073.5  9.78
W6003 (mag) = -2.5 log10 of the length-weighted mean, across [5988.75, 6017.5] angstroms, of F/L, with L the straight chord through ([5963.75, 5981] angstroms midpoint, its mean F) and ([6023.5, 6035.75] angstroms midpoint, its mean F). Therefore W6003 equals 0.07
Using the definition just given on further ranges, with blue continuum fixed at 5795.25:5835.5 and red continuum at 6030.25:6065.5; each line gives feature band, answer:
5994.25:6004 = 0.10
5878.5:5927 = 0.06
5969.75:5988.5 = 0.05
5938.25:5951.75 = 0.03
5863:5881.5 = 0.00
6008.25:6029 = 0.06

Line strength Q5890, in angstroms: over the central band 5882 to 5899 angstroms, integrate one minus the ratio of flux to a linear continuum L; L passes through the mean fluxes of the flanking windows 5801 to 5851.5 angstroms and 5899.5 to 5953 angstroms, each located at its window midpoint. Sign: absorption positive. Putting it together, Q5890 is 2.2 angstroms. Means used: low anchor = 9.76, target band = 8.47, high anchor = 9.74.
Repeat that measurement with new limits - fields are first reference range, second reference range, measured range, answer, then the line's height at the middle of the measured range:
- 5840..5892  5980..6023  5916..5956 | -1.4 angstroms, 9.42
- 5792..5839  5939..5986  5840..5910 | 2.9 angstroms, 9.76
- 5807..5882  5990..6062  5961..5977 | -0.4 angstroms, 9.69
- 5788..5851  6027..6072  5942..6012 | 3.3 angstroms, 9.97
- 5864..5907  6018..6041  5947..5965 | -0.4 angstroms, 9.48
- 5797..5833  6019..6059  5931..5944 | 0.2 angstroms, 9.87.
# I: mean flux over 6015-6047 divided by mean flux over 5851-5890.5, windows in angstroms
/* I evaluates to 1.0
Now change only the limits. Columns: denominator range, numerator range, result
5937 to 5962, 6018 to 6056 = 1.02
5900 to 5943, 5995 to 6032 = 0.96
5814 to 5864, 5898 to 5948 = 1.01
